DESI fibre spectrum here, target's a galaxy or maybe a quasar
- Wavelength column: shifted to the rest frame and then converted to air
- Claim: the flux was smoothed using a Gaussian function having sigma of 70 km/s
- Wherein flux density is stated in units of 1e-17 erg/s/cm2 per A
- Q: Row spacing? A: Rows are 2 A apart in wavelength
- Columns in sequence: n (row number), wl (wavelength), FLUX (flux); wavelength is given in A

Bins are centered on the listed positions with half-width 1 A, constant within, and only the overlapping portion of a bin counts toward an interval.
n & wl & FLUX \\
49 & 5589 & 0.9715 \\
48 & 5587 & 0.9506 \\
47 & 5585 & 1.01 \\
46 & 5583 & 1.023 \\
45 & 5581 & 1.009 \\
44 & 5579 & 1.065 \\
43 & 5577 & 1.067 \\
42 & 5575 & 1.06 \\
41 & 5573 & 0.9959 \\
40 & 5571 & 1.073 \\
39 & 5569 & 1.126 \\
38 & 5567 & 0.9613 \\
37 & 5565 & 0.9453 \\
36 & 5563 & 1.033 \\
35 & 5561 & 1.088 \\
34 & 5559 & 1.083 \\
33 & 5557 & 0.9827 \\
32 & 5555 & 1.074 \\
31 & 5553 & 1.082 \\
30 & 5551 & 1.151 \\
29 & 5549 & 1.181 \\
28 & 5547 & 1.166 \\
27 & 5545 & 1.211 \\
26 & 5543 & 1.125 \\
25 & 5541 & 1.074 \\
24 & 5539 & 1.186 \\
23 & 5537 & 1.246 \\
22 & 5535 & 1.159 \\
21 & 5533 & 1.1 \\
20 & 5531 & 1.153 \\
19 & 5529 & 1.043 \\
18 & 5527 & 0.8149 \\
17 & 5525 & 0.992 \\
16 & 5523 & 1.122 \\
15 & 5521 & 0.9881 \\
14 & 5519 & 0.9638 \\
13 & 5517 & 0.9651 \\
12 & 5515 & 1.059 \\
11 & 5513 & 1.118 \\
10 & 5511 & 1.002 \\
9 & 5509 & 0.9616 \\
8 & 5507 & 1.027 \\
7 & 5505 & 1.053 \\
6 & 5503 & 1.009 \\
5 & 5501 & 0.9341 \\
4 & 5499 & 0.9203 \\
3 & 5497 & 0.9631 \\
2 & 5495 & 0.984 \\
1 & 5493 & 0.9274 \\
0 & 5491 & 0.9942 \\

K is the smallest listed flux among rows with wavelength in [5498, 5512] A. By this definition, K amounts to 0.9203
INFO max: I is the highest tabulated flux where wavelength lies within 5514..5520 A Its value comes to 1.059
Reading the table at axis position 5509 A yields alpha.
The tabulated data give 0.9616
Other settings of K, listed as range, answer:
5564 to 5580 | 0.9453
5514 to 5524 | 0.9638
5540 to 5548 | 1.074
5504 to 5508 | 1.027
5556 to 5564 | 0.9827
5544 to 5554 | 1.082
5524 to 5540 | 0.8149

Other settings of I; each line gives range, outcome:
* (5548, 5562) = 1.181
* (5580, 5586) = 1.023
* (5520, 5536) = 1.159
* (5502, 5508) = 1.053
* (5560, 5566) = 1.088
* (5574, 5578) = 1.067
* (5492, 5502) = 0.984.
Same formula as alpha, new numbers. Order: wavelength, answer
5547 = 1.166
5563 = 1.033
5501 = 0.9341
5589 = 0.9715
